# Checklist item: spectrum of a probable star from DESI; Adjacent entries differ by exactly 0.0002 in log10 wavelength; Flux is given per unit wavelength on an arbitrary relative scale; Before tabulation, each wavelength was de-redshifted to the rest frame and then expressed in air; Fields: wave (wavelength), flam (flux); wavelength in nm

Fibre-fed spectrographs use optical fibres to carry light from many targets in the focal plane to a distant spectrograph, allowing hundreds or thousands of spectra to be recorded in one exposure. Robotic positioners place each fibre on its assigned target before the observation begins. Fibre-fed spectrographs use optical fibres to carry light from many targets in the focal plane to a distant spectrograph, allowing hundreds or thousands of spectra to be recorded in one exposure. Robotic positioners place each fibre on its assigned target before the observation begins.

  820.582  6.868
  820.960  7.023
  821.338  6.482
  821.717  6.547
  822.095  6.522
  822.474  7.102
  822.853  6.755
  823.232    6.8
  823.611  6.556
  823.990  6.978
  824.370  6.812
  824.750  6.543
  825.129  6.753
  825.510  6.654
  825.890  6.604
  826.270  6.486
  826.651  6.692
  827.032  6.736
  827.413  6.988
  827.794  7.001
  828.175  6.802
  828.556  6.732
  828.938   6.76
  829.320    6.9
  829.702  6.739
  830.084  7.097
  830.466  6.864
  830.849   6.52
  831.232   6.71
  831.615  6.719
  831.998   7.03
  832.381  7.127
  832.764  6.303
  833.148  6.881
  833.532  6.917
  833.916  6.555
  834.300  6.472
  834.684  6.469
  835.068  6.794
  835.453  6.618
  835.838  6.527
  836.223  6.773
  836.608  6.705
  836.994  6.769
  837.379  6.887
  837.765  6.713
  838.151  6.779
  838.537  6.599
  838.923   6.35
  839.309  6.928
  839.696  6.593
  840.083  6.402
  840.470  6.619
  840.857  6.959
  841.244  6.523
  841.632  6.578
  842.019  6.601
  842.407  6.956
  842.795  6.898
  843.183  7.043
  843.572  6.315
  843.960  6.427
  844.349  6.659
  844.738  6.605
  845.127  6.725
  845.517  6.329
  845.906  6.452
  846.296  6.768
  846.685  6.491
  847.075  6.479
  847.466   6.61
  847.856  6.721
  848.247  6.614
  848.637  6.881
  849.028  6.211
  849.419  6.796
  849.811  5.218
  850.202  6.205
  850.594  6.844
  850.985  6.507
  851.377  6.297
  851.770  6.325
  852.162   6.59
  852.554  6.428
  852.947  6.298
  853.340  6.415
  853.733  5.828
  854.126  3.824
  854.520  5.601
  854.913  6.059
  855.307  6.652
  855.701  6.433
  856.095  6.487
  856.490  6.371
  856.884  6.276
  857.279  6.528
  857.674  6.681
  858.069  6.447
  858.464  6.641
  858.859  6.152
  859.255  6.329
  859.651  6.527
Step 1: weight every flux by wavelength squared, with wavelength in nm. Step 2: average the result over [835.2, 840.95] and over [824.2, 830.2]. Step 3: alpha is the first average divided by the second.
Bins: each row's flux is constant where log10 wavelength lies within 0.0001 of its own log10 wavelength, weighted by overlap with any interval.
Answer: 1.01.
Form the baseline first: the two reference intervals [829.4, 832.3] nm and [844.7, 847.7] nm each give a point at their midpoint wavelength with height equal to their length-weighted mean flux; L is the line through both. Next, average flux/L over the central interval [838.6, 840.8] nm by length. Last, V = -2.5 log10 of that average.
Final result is 0.01 mag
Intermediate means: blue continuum 6.83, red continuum 6.56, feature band 6.6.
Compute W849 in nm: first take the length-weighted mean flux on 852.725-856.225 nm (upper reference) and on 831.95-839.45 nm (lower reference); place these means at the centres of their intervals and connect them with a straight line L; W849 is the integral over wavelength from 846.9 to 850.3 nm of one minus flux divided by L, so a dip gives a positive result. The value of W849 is -0.13 nm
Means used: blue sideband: 6.7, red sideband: 5.95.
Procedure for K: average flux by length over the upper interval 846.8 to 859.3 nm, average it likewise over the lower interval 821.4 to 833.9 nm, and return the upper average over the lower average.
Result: 0.9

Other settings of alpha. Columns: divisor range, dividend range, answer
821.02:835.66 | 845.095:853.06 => 1.01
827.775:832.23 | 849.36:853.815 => 0.97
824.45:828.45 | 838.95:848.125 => 1.03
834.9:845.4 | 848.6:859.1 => 0.97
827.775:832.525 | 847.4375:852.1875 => 0.99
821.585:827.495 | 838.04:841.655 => 1.02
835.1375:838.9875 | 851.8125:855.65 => 0.93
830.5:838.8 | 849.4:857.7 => 0.97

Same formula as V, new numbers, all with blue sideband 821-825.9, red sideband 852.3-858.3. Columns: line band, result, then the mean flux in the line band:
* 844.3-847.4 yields -0.04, 6.56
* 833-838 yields -0.03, 6.7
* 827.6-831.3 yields -0.03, 6.82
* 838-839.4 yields -0.03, 6.64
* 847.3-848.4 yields -0.06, 6.65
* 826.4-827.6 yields -0.02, 6.78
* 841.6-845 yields -0.05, 6.68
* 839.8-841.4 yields -0.04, 6.63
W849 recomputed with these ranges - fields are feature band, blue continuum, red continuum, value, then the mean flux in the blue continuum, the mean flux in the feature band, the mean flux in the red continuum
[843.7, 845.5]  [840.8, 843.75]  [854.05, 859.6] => 0.022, 6.73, 6.56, 6.24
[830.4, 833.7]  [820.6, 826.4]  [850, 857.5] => -0.105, 6.71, 6.78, 6.21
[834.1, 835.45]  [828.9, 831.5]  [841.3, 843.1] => 0.040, 6.8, 6.59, 6.76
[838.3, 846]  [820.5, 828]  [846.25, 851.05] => -0.096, 6.74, 6.63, 6.48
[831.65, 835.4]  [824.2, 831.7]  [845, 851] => -0.023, 6.76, 6.72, 6.49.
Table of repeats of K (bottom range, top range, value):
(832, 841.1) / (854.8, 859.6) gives 0.96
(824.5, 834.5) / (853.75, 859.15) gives 0.91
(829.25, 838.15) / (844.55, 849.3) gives 0.98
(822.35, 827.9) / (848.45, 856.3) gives 0.92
